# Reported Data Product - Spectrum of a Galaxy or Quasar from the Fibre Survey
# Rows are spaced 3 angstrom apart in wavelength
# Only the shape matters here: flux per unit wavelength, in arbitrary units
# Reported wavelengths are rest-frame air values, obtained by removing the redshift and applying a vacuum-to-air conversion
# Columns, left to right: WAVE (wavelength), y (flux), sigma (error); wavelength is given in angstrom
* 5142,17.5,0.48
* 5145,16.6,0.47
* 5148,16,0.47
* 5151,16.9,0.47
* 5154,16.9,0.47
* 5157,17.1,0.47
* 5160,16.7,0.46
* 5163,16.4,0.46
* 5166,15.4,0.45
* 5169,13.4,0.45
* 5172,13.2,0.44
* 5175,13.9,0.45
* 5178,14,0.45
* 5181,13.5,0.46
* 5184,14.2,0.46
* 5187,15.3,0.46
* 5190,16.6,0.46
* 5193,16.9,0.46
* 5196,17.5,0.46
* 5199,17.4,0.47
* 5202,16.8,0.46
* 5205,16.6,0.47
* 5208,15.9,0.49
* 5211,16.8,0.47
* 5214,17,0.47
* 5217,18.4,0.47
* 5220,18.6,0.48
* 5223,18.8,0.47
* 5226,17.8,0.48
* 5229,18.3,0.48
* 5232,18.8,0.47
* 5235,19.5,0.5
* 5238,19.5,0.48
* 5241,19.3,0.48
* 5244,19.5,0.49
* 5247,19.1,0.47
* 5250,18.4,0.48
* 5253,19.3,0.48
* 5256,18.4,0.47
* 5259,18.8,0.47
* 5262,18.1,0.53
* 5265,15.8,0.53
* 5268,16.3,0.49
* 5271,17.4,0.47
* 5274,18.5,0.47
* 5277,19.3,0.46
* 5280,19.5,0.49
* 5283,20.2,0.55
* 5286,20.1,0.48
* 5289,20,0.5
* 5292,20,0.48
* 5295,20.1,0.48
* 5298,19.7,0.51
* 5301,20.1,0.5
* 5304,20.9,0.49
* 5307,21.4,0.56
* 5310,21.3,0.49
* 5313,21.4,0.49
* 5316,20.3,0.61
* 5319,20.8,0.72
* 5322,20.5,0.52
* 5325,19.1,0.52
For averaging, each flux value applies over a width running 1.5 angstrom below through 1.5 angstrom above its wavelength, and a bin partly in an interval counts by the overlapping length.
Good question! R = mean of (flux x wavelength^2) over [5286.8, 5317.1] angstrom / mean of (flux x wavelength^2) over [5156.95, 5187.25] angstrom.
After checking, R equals 1.5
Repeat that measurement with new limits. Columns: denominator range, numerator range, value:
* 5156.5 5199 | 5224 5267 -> 1.24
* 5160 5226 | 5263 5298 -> 1.21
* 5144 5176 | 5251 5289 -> 1.23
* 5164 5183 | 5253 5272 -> 1.30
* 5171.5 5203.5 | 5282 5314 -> 1.38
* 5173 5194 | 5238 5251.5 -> 1.32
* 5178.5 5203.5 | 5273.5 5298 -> 1.28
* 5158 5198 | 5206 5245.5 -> 1.23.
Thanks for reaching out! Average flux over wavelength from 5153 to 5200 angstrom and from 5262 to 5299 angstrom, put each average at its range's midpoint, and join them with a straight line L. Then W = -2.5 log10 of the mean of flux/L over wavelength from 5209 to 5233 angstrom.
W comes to -0.07 mag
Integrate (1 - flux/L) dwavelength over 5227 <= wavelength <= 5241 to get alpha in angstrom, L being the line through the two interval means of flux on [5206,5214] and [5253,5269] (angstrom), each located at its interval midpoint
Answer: -1.6 angstrom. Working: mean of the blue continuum 16.5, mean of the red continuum 17.7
